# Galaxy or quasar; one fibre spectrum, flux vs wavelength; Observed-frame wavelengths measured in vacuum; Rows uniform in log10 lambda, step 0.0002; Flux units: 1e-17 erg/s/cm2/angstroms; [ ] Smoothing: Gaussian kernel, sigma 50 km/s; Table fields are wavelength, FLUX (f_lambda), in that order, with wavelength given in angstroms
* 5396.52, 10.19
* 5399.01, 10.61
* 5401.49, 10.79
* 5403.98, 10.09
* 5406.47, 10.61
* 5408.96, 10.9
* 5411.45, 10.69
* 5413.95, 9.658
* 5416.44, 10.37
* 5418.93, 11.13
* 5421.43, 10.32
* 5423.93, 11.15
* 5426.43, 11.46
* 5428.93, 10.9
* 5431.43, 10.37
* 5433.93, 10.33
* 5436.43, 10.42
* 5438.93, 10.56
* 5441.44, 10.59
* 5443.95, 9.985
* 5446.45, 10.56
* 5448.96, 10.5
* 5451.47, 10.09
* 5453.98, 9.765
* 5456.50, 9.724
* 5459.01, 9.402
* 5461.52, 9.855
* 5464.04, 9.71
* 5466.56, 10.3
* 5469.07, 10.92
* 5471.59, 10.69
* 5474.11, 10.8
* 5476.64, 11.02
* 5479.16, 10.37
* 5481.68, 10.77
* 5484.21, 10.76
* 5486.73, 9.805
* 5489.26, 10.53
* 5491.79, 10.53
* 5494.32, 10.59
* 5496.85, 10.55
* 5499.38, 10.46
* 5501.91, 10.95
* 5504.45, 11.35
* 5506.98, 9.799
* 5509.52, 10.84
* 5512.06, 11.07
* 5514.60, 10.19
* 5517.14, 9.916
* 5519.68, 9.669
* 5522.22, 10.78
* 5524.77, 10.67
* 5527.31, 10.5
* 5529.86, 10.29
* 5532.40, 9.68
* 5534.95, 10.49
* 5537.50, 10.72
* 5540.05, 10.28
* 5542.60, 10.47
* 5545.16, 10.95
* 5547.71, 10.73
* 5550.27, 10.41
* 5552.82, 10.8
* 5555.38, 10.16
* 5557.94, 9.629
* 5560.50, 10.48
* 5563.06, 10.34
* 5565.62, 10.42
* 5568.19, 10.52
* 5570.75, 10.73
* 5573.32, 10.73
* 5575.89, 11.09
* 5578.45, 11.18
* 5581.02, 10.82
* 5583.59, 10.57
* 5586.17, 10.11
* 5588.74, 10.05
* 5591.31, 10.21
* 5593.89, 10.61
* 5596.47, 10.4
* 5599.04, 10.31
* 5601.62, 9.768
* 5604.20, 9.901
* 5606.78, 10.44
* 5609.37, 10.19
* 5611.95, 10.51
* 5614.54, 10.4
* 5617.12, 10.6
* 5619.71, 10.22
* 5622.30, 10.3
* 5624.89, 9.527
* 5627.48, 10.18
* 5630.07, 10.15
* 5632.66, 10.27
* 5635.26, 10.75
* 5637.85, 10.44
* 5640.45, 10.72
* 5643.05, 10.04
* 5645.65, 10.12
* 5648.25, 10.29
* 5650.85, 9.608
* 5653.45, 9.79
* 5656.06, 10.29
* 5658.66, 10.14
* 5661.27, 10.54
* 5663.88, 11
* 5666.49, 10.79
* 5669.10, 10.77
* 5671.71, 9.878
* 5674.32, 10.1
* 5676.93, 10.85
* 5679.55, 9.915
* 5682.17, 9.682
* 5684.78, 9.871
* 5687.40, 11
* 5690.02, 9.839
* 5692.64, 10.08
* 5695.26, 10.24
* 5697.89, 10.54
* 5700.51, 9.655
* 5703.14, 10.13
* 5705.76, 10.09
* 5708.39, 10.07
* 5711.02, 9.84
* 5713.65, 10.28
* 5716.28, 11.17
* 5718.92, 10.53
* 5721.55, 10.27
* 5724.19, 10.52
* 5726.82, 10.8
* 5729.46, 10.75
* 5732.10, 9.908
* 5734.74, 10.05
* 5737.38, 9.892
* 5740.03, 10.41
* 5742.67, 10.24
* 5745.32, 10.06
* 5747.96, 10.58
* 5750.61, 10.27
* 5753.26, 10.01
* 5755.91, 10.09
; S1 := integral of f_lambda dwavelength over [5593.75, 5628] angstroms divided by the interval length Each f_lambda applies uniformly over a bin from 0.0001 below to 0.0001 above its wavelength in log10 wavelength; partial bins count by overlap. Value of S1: 10.2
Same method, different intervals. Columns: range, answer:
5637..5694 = 10.3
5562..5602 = 10.5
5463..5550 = 10.5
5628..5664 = 10.3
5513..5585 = 10.5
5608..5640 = 10.3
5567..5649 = 10.4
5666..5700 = 10.2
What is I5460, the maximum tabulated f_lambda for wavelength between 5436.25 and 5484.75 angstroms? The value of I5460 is 11.02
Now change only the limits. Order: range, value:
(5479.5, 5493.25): 10.77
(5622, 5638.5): 10.75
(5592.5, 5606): 10.61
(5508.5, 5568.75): 11.07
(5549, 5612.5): 11.18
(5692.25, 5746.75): 11.17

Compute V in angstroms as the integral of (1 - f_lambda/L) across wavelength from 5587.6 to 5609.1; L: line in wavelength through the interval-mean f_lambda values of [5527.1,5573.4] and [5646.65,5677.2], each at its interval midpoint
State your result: 0.4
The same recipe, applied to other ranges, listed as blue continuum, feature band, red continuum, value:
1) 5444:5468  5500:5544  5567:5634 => -1.2 angstroms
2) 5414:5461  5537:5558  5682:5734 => -0.3 angstroms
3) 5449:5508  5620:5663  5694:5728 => 0.5 angstroms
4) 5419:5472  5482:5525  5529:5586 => -0.2 angstroms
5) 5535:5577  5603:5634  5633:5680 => 0.5 angstroms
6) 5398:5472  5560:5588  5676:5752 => -0.8 angstroms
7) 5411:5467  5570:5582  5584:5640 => -0.7 angstroms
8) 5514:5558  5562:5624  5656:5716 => -0.6 angstroms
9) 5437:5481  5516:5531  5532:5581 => 0.2 angstroms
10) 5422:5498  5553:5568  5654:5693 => 0.1 angstroms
